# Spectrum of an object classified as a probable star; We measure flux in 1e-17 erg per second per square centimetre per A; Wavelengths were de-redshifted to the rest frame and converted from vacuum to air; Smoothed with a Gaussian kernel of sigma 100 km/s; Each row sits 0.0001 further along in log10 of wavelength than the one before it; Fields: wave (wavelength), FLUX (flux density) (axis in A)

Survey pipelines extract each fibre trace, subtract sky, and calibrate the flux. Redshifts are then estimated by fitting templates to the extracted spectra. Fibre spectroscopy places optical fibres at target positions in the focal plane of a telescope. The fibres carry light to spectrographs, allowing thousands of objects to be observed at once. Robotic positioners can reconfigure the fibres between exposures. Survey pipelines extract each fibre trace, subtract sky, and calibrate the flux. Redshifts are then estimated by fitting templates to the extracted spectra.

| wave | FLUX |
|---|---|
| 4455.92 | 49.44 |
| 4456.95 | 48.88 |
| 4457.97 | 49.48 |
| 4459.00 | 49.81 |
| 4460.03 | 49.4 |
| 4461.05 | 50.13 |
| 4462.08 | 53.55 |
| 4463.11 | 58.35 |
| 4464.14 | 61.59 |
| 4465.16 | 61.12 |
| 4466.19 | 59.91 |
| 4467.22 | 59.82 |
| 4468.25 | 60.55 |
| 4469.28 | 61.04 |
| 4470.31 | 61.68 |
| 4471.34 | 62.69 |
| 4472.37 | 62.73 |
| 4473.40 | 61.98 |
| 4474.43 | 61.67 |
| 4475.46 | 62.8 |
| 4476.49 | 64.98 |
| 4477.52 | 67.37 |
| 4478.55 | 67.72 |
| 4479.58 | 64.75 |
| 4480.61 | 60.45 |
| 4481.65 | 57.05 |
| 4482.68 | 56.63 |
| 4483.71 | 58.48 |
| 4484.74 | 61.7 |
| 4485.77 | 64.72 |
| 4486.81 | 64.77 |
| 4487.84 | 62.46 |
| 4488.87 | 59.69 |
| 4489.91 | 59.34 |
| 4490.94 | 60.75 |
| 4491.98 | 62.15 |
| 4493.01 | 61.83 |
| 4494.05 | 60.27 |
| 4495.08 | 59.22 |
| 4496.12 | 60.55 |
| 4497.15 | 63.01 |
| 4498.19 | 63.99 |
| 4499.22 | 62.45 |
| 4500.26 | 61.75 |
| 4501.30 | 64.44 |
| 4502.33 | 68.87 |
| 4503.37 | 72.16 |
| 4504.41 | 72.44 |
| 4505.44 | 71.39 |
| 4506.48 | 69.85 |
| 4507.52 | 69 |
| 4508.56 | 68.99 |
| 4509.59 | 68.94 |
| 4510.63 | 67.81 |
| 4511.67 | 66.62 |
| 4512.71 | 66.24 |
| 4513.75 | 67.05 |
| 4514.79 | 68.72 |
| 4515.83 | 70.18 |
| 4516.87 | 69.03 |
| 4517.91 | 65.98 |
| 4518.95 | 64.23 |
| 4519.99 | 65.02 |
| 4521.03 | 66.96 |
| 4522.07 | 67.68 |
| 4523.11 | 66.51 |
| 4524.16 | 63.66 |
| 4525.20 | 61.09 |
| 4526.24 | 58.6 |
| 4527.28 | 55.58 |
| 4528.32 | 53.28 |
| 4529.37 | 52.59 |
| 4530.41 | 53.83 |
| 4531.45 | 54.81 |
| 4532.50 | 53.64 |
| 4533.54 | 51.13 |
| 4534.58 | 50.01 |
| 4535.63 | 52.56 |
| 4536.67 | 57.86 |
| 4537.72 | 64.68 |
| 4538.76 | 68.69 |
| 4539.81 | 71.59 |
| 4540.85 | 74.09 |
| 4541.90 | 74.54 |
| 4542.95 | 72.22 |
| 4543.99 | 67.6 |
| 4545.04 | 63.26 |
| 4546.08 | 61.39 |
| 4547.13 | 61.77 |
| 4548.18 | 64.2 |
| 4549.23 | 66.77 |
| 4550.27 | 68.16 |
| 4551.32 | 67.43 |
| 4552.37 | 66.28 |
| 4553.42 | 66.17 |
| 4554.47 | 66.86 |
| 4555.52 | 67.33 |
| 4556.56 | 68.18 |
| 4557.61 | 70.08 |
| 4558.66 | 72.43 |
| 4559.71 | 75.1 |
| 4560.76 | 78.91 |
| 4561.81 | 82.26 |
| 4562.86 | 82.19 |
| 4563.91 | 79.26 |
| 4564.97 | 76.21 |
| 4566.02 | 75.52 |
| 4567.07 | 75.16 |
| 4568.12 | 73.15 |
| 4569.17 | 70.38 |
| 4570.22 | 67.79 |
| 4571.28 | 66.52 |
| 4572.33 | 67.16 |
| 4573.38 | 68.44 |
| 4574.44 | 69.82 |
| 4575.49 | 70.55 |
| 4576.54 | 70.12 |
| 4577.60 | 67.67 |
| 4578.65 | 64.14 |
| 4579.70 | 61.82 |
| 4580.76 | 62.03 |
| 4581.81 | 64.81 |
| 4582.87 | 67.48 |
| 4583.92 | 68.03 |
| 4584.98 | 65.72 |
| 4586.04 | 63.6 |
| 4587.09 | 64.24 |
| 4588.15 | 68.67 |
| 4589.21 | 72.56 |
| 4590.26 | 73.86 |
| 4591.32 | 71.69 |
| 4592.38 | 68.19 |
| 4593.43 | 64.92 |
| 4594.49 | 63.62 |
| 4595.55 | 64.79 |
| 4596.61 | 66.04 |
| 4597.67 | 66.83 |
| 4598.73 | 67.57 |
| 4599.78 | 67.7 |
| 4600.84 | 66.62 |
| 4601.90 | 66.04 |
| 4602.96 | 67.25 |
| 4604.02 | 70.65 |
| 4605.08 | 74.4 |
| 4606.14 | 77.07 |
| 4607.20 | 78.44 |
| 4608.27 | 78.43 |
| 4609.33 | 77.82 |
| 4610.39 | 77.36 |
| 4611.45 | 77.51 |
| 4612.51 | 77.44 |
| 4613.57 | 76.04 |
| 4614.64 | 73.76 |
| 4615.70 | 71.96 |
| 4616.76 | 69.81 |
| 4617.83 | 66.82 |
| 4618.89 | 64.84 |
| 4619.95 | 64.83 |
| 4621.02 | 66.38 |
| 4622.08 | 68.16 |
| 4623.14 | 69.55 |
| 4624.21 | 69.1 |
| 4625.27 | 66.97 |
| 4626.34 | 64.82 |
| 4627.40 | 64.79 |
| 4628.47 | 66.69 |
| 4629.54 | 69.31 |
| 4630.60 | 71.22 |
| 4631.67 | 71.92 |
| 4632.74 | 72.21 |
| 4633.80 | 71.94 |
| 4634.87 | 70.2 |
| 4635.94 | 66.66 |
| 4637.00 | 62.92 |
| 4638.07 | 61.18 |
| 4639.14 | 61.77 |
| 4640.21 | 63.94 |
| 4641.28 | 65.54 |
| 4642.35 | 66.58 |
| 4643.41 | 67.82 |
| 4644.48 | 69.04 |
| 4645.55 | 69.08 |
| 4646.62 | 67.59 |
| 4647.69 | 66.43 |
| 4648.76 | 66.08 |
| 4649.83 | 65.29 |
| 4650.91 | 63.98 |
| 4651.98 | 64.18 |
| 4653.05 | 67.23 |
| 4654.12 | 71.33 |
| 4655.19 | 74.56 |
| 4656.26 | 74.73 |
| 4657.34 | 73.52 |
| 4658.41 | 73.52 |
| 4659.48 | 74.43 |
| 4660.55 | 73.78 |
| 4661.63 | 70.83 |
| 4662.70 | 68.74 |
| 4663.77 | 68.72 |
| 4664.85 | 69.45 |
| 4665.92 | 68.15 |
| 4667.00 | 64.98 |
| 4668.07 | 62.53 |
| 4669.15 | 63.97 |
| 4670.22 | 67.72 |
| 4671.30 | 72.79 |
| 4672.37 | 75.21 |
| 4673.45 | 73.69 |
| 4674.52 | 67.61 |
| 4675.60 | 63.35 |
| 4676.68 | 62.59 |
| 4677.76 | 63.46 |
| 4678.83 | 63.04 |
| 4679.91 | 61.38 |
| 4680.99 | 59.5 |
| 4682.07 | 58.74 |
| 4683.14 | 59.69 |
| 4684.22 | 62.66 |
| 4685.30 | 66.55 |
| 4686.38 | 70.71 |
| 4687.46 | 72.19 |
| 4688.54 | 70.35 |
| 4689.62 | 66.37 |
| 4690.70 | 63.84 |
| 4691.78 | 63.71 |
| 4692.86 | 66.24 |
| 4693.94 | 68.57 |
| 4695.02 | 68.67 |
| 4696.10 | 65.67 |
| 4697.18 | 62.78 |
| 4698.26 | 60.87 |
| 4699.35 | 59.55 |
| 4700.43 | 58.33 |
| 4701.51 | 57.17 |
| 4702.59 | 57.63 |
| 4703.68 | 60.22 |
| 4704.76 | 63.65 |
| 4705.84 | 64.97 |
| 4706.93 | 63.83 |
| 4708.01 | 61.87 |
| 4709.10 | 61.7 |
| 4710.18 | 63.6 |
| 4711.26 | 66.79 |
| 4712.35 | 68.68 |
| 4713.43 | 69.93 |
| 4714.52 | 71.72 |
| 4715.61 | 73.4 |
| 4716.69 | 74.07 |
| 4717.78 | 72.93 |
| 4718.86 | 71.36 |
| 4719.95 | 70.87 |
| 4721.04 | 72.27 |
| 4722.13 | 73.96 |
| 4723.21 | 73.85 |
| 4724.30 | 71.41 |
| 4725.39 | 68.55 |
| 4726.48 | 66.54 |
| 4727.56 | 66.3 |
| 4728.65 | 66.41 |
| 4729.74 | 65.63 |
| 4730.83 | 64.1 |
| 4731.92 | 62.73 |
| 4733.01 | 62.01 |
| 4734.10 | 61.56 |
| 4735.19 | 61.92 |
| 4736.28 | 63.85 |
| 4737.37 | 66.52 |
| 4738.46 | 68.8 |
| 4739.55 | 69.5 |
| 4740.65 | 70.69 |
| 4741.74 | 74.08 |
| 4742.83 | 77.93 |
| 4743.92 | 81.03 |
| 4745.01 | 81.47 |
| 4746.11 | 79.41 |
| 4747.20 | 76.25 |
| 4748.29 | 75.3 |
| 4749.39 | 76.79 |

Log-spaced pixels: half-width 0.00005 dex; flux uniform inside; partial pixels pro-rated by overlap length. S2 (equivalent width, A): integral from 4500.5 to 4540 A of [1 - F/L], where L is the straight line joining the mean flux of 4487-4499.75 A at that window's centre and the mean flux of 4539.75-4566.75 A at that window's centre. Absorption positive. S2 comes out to 1.1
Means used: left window 61.4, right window 70.8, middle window 63.6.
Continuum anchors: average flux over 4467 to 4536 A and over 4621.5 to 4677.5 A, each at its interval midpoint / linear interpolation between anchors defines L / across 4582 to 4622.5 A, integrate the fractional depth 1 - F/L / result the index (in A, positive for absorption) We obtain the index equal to -2.1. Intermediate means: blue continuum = 62.7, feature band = 69.9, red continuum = 68.2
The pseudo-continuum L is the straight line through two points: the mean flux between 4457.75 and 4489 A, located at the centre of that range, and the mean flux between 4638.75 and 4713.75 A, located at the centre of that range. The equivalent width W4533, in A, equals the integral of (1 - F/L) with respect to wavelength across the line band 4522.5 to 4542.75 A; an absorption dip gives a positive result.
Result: 0.6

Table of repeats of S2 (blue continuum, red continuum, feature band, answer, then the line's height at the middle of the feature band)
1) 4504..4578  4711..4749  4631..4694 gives 1.6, 69.1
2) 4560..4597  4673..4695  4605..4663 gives -2.1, 67.4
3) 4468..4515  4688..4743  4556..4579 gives -2.7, 64.9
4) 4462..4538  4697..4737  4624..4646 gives -0.9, 64.6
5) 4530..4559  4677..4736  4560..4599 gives -3.0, 64.5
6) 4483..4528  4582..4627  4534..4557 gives 0.4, 66.7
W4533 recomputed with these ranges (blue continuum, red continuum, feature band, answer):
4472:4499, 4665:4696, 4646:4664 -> -1.2 A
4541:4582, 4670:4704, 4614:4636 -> -0.5 A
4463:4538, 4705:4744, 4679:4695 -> 0.5 A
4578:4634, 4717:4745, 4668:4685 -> 1.1 A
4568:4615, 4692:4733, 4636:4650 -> 0.5 A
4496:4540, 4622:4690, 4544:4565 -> -1.8 A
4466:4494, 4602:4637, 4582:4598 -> 0.4 A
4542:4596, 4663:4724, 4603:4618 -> -1.5 A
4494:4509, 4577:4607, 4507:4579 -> 0.1 A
